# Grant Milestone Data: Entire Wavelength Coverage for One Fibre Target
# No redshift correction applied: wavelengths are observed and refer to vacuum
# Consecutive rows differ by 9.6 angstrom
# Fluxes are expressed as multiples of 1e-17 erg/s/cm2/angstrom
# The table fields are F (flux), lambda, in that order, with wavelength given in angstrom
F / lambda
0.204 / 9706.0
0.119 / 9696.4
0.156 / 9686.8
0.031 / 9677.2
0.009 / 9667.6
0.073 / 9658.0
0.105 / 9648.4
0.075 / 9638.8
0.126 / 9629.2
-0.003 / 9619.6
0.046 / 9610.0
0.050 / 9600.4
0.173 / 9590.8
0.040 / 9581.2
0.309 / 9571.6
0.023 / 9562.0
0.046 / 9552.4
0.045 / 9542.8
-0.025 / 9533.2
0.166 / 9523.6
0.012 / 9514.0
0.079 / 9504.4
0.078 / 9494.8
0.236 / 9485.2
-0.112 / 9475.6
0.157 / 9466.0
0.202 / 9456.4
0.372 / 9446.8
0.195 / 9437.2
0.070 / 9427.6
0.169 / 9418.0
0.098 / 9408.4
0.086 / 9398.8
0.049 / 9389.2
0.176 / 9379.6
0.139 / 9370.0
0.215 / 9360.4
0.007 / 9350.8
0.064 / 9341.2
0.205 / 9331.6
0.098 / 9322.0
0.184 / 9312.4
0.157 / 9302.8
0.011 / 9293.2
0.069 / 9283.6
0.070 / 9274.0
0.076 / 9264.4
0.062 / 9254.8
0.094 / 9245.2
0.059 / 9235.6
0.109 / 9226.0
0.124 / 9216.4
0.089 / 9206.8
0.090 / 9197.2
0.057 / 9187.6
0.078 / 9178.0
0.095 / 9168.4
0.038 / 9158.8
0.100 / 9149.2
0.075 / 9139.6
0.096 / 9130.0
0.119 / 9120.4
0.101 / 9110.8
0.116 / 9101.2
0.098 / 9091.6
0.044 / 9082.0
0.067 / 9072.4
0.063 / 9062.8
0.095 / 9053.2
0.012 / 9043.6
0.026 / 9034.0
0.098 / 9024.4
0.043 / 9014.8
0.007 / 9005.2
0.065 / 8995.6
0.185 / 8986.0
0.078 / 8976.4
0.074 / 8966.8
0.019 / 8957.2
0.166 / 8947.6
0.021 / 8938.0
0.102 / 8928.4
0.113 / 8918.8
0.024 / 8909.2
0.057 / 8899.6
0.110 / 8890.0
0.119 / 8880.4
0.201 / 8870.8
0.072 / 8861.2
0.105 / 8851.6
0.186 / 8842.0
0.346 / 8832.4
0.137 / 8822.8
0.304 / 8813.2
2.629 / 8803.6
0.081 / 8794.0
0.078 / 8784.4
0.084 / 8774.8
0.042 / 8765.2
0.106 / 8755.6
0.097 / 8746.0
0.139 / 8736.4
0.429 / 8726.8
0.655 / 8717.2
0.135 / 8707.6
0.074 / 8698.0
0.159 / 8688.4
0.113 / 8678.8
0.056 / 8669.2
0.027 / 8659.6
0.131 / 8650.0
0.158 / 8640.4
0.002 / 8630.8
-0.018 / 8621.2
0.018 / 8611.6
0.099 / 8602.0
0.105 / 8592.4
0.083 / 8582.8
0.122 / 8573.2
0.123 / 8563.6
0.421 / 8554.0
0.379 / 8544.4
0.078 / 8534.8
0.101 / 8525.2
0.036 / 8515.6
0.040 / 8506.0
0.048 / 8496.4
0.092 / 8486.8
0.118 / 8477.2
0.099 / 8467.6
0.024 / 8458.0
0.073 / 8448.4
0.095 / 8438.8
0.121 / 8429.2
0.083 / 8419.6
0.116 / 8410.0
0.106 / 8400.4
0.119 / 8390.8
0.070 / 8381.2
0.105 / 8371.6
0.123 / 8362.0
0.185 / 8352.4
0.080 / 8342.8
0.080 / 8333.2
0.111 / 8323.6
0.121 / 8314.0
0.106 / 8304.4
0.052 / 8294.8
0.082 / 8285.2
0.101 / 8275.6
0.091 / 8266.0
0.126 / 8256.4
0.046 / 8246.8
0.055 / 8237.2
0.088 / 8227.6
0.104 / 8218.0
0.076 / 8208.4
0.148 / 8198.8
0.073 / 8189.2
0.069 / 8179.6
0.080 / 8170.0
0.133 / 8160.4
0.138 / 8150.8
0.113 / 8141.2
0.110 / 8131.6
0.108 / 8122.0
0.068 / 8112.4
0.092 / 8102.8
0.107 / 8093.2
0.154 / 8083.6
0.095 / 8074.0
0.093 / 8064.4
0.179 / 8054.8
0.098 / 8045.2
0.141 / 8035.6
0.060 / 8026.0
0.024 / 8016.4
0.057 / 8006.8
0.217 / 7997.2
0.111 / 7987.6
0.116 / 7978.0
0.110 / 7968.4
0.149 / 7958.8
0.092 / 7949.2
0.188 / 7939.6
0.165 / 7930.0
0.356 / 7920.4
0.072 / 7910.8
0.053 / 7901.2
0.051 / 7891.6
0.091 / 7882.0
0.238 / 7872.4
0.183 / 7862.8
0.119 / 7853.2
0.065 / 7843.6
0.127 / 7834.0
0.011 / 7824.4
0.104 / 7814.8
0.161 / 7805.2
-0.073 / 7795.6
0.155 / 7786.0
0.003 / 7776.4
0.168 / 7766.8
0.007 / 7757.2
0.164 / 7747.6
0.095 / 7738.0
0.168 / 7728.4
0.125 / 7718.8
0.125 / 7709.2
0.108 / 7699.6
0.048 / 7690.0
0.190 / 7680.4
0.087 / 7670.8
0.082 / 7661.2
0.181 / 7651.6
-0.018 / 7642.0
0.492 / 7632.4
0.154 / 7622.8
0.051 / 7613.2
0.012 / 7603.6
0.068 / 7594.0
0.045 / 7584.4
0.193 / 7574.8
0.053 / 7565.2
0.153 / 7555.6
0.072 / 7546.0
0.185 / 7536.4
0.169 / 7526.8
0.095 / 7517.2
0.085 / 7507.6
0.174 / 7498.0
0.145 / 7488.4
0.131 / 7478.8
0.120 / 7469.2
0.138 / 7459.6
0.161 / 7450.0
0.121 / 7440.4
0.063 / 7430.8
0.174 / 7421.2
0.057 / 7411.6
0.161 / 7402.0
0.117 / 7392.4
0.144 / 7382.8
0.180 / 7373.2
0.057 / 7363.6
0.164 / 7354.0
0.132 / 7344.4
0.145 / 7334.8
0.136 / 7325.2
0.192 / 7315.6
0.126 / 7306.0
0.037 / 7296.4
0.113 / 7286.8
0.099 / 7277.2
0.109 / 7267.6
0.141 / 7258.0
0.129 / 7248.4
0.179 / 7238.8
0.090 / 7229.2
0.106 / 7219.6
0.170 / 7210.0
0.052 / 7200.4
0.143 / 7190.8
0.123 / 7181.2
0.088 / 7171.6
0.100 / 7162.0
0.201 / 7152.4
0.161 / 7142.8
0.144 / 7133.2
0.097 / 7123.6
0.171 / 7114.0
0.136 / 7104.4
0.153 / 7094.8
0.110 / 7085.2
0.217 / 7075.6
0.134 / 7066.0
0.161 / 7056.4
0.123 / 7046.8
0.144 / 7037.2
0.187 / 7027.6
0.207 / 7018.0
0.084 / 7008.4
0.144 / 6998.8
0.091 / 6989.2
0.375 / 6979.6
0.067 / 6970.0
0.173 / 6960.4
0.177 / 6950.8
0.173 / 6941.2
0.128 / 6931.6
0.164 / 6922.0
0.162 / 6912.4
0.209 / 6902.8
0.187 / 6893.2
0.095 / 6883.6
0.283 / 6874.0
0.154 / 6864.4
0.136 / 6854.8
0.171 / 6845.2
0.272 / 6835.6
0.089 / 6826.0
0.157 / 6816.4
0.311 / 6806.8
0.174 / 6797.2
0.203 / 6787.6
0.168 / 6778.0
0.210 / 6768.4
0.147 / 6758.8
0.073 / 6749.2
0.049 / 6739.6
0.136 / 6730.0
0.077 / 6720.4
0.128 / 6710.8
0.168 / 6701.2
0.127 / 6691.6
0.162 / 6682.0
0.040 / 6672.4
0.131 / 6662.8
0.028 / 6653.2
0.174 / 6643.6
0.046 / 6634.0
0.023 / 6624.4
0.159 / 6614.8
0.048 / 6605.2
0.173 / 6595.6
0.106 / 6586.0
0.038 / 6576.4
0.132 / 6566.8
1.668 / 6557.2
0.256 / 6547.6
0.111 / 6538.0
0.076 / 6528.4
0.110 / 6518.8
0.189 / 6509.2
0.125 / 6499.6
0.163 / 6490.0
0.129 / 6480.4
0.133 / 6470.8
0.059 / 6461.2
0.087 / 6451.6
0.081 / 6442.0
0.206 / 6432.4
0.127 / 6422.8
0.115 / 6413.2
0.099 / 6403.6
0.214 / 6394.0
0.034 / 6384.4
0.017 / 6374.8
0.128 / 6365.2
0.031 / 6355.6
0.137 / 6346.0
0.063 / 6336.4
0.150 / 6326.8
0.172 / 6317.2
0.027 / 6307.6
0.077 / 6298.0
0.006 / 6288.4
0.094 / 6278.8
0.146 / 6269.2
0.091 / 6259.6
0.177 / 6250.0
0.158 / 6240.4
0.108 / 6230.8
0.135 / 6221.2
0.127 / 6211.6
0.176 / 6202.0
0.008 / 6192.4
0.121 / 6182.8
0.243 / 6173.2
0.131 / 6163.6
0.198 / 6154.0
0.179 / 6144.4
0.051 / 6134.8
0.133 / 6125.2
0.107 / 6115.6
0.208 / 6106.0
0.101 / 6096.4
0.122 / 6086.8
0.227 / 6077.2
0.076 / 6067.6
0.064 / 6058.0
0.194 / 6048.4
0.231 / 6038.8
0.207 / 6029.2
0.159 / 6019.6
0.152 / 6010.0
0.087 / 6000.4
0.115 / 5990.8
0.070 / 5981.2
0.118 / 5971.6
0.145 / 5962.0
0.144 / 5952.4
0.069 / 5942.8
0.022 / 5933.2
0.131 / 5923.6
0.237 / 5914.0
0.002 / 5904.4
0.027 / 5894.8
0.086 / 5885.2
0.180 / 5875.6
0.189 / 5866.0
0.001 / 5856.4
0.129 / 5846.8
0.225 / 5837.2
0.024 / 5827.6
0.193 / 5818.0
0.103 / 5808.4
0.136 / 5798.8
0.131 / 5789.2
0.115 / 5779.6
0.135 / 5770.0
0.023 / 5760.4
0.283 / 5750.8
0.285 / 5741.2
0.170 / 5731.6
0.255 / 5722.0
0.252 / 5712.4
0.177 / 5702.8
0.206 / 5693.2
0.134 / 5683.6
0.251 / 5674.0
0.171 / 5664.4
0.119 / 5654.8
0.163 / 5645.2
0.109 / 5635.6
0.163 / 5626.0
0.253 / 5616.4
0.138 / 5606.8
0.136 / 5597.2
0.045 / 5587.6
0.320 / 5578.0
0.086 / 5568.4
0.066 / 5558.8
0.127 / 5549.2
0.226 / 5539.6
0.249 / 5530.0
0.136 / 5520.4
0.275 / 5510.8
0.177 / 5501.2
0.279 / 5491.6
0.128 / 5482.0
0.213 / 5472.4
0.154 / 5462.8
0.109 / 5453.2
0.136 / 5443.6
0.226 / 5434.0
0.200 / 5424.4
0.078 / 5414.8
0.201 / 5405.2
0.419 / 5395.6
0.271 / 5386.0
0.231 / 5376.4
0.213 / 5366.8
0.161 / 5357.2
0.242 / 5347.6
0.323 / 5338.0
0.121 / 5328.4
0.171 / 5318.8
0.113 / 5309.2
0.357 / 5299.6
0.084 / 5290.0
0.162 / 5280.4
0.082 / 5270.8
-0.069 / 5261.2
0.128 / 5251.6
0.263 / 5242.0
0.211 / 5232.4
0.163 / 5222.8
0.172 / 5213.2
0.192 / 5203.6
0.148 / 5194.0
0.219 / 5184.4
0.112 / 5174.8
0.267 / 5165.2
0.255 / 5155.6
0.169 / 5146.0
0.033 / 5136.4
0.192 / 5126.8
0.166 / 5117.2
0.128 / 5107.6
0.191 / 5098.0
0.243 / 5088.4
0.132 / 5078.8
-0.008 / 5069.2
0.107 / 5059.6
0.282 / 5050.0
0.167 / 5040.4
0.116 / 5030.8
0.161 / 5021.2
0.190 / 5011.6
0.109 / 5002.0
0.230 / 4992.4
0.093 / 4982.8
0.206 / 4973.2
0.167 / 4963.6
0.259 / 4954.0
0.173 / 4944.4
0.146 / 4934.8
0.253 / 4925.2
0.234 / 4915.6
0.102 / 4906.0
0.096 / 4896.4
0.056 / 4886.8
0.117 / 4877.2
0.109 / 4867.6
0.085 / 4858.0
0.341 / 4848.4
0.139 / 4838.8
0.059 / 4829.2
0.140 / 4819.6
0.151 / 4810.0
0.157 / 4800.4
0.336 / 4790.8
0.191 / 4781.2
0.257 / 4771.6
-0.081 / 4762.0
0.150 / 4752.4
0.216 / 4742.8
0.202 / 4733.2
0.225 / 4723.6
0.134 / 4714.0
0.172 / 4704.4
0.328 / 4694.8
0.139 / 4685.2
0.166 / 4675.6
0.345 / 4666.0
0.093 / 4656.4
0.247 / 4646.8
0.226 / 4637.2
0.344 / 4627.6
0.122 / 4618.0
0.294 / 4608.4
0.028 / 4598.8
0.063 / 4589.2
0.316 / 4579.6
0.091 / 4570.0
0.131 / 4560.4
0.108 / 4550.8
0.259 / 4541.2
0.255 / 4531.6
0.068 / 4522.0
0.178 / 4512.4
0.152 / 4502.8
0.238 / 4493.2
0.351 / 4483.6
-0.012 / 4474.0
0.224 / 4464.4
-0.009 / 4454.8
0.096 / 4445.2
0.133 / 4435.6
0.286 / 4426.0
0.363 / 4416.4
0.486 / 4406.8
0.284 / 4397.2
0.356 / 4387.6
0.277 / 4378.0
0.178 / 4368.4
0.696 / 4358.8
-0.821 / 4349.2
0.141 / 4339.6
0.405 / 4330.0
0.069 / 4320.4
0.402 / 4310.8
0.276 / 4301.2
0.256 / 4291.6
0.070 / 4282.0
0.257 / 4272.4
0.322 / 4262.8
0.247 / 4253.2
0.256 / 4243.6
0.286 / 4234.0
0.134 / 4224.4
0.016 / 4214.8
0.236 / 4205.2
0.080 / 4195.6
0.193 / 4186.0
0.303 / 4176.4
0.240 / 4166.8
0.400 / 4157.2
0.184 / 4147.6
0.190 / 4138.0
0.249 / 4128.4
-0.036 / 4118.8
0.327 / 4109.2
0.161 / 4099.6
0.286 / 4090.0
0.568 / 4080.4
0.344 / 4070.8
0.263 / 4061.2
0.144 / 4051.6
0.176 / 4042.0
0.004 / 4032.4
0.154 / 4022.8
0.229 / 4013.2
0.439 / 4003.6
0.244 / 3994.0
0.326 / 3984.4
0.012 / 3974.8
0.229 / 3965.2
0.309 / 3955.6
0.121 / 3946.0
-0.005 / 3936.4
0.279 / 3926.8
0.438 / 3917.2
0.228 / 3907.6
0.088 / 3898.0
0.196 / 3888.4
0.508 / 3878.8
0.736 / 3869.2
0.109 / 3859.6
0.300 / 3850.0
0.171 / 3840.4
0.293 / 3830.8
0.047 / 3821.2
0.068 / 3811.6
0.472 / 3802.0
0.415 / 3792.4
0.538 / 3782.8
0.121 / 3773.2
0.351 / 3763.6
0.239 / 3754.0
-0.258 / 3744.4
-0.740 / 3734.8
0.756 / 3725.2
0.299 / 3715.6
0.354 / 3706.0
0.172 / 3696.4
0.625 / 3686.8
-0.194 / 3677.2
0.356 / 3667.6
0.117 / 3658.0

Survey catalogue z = 0.758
